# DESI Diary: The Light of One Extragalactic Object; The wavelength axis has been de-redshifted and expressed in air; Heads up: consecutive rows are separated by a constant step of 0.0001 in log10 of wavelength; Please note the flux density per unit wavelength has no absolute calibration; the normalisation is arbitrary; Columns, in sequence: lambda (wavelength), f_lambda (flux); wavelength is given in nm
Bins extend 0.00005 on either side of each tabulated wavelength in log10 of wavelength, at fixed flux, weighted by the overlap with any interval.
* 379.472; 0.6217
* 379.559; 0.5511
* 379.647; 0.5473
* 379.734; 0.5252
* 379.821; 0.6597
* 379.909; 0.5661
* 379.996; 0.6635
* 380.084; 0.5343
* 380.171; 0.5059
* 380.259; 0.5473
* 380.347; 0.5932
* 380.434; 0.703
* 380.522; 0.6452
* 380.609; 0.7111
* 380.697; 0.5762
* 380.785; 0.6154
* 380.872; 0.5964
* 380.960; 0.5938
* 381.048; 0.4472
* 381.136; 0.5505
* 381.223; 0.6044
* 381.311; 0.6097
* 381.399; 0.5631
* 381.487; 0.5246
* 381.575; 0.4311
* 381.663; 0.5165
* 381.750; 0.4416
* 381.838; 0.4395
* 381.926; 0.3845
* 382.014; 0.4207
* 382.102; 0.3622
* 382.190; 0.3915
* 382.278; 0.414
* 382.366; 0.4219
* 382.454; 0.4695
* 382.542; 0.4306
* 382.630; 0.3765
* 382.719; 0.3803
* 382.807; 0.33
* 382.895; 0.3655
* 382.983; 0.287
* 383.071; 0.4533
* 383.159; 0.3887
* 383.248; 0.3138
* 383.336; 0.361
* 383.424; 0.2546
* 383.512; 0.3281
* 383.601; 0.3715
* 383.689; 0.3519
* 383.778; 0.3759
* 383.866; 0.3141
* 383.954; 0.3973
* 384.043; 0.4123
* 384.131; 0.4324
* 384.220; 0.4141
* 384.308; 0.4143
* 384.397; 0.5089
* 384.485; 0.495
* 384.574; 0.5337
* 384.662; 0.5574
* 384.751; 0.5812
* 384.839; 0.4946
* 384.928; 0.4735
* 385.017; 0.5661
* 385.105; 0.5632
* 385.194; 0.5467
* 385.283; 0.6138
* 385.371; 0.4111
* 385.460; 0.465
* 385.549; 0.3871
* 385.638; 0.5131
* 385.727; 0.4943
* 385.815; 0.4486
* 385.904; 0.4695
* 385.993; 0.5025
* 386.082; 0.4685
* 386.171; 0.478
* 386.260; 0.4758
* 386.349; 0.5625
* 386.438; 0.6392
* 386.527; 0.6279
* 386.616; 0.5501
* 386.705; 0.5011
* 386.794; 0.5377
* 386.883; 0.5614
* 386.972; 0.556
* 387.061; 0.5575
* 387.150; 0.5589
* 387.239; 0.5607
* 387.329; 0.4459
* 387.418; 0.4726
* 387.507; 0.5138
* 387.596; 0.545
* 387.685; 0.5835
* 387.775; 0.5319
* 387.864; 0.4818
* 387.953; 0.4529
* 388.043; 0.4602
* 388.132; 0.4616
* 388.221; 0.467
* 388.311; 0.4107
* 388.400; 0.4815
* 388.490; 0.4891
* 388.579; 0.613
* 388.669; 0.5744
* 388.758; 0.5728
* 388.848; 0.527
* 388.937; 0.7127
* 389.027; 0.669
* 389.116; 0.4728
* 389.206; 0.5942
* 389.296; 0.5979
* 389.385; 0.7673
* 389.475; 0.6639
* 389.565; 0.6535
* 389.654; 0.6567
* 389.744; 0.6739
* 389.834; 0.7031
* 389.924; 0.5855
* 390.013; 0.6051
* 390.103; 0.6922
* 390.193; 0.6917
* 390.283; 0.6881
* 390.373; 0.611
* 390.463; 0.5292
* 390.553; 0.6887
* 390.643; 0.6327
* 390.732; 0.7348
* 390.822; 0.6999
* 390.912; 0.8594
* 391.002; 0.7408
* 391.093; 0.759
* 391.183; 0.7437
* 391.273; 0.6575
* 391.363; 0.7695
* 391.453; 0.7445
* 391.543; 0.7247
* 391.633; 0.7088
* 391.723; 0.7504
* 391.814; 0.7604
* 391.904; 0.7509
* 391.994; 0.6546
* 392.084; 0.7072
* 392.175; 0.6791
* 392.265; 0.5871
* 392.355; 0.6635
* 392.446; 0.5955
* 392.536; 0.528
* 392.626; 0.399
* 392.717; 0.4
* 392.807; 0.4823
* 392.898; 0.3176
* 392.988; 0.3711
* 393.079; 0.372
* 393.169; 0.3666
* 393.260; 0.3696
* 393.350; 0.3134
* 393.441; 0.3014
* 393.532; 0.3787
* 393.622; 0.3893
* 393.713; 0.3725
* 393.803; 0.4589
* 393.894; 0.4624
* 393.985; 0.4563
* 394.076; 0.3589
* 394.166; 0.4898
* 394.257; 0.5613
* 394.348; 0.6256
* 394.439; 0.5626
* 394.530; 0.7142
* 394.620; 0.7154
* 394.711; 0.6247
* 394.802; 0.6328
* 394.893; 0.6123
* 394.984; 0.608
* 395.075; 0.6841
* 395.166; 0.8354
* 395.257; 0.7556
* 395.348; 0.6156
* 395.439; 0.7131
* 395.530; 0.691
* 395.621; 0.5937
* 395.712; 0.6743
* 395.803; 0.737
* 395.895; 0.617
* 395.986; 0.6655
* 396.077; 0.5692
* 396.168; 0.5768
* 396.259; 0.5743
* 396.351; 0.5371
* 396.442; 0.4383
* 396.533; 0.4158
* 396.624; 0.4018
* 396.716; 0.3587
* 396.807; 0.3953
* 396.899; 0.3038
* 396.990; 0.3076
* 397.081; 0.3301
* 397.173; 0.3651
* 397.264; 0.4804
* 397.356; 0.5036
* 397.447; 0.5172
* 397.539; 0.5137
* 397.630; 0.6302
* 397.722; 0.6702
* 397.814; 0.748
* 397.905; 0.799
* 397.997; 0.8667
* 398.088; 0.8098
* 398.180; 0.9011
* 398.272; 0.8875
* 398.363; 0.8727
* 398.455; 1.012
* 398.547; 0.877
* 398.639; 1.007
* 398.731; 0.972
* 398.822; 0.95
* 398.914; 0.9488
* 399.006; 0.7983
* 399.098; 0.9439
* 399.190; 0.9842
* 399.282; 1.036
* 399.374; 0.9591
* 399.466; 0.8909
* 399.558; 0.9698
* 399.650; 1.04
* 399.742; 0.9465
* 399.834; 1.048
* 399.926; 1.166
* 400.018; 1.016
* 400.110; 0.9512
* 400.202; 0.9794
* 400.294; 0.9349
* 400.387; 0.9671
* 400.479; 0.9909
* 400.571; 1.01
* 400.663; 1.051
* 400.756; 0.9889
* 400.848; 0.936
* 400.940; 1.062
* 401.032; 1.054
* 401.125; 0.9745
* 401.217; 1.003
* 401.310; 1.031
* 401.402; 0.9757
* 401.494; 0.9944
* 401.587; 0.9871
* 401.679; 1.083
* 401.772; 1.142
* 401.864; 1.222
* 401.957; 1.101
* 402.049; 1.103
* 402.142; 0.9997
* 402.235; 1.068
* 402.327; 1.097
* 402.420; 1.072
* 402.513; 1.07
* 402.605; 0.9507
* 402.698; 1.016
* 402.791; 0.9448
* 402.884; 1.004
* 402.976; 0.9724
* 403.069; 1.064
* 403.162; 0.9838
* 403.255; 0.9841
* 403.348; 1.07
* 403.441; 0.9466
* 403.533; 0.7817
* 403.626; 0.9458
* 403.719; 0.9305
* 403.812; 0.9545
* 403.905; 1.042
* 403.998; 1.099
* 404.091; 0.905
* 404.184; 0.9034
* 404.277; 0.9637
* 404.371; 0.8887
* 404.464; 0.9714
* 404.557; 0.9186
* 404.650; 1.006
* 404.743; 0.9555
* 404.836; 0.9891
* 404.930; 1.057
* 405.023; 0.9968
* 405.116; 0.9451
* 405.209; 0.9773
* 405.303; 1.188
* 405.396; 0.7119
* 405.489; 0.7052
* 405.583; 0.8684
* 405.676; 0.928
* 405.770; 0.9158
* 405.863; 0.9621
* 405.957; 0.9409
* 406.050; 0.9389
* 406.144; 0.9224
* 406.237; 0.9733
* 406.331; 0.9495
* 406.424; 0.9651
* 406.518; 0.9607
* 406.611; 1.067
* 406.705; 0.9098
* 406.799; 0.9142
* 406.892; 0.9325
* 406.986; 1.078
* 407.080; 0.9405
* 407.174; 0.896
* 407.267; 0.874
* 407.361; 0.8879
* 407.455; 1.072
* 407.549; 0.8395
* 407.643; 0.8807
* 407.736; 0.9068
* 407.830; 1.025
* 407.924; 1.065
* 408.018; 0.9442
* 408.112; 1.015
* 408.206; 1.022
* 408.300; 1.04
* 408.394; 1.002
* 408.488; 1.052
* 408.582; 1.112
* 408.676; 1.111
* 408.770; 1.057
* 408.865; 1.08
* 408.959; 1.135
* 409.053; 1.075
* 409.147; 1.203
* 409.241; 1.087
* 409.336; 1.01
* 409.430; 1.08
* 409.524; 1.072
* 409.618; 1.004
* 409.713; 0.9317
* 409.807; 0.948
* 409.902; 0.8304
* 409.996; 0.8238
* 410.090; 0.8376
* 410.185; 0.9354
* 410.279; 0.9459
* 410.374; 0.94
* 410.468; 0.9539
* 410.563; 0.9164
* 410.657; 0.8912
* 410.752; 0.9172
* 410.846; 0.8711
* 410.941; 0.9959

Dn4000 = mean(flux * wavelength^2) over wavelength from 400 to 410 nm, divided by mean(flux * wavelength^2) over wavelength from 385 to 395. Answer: 1.9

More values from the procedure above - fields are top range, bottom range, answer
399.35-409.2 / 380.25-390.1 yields 2.16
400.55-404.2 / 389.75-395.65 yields 1.78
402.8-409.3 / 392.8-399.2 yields 1.70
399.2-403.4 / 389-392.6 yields 1.60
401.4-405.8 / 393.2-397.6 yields 1.96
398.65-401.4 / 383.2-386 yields 2.38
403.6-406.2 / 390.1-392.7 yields 1.50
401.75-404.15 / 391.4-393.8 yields 2.04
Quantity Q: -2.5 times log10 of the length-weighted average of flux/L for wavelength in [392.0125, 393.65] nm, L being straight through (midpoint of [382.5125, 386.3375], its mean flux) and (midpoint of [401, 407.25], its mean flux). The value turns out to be 0.40 mag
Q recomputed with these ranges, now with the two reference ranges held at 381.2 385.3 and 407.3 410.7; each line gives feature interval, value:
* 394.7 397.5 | 0.28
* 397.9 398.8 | -0.19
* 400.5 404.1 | -0.20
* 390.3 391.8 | -0.17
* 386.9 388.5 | 0.06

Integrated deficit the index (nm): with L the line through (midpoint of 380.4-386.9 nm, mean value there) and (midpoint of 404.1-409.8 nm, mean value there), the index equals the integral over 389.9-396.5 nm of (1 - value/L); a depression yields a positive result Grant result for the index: 0.79 nm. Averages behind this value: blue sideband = 0.475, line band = 0.596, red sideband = 0.98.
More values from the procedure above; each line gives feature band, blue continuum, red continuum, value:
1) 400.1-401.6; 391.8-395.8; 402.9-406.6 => -0.340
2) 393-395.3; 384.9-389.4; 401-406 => 0.664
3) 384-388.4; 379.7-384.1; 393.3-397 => -0.109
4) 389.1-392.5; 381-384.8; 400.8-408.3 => -0.274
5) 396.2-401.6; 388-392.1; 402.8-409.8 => 0.134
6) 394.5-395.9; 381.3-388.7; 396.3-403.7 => 0.129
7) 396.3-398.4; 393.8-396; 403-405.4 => 0.447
